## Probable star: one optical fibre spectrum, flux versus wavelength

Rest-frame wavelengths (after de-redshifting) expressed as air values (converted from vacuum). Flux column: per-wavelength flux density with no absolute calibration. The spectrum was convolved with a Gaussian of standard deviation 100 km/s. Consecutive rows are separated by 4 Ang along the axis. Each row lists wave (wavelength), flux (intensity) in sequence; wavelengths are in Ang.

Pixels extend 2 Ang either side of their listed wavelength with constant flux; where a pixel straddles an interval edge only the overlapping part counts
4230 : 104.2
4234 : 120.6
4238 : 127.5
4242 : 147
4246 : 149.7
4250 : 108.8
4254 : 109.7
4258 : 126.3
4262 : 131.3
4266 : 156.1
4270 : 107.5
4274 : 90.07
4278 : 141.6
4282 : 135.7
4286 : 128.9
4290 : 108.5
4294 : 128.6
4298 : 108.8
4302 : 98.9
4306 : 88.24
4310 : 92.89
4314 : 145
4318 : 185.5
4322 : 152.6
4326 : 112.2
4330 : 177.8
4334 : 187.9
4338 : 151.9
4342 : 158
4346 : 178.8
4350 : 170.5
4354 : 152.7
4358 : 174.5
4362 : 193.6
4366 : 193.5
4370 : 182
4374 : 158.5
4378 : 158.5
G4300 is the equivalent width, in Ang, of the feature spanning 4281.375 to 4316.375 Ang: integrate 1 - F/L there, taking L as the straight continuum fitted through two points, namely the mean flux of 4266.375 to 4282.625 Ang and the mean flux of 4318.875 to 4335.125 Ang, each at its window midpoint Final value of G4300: 5.7 Ang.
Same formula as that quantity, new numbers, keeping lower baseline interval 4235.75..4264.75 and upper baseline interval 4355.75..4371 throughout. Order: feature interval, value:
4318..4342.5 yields 1.5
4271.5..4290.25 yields 3.0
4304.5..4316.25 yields 3.6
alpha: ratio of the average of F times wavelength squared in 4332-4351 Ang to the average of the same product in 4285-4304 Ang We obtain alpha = 1.52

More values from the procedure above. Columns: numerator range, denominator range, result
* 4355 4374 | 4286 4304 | 1.65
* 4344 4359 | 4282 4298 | 1.42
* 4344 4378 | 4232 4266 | 1.42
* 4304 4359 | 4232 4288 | 1.23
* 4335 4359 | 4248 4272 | 1.39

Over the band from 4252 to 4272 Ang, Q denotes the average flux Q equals 126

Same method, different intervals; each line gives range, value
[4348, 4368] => 177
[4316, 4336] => 163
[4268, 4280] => 113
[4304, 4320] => 128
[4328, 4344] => 169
